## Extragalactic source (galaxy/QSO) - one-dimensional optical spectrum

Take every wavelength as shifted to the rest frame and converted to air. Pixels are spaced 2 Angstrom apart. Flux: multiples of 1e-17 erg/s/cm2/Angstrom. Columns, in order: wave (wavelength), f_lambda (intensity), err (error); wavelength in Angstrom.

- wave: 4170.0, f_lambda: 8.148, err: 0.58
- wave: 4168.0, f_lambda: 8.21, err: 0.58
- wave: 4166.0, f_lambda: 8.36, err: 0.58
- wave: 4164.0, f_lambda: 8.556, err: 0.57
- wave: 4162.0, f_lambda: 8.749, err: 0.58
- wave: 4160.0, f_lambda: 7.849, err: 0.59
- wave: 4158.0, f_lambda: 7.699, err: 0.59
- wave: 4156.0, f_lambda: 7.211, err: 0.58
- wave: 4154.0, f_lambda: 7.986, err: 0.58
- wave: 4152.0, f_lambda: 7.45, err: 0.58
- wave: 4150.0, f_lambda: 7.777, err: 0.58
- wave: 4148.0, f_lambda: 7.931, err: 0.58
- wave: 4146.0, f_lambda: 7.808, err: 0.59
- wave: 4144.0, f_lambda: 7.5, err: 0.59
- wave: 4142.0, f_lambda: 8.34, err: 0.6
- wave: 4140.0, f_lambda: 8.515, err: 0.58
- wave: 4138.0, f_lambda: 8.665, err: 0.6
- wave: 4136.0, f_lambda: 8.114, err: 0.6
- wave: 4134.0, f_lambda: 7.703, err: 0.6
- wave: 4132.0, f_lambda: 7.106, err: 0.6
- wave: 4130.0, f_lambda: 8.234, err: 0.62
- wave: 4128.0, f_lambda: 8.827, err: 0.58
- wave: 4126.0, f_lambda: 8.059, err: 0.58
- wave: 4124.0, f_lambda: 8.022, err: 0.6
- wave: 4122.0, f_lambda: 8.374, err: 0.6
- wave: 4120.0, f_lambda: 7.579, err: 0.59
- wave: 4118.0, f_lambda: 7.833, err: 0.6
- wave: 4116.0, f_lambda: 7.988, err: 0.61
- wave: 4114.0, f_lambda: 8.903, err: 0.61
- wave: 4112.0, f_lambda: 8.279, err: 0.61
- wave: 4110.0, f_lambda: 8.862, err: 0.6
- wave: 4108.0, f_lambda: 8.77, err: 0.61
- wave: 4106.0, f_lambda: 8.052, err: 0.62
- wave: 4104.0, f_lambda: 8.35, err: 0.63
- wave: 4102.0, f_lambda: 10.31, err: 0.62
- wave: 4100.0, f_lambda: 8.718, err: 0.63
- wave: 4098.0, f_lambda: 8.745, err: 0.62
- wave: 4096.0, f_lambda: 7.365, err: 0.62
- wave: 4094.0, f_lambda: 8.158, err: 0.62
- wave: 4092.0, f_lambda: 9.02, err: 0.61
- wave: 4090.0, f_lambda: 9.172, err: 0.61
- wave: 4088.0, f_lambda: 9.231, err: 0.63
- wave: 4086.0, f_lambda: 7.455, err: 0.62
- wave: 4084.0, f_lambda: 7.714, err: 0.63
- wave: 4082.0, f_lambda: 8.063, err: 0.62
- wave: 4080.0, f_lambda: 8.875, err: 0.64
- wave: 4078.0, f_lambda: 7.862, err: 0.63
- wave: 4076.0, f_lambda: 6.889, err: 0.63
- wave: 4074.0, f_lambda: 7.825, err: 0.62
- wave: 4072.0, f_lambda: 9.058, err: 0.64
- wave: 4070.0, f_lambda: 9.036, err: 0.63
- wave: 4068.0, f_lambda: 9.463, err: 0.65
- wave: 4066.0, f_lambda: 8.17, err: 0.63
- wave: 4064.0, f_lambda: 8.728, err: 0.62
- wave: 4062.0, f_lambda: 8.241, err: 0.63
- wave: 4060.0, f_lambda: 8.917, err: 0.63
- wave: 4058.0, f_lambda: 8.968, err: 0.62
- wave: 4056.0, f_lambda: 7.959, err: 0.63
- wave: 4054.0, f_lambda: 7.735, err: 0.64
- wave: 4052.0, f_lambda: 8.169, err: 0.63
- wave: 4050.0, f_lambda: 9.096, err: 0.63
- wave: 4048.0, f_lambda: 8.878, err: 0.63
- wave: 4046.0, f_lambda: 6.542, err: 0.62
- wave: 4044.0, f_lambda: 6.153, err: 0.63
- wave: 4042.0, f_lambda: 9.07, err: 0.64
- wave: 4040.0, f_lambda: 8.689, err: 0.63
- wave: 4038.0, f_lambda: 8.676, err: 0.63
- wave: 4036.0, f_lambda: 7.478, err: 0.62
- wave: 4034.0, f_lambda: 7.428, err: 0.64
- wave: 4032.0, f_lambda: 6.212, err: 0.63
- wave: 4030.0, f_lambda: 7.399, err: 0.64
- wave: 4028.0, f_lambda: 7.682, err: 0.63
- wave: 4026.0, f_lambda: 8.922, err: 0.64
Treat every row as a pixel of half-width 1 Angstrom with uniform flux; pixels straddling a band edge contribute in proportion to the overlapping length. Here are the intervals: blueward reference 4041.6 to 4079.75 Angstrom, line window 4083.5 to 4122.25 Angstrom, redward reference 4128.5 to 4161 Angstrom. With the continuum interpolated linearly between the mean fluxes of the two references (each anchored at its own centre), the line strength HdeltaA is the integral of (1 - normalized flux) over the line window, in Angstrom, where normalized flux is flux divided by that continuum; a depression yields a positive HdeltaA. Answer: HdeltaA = -1.87 Angstrom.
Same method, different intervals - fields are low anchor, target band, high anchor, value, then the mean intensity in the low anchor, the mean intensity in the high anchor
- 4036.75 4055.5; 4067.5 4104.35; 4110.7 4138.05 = -1.7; 8.1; 8.11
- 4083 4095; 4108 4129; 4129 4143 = -0.2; 8.46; 8.1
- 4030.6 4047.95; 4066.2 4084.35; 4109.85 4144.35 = -1.2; 7.6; 8.16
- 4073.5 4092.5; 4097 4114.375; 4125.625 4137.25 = -1.4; 8.2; 8.02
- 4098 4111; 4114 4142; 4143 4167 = 0.9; 8.84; 7.91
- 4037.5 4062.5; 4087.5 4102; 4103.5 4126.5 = -0.8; 8.23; 8.26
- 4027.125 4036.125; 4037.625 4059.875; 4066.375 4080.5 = -1.4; 7.21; 8.4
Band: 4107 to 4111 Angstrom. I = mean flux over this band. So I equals 8.82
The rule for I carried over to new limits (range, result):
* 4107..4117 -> 8.56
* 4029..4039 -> 7.44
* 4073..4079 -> 7.53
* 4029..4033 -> 6.81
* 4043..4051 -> 7.67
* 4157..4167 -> 8.24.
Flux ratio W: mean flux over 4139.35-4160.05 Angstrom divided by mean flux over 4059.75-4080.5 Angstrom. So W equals 0.93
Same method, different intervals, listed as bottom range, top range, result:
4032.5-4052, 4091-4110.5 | 1.08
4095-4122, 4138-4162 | 0.94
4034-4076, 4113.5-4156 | 0.97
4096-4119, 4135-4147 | 0.95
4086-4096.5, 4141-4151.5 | 0.92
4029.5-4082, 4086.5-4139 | 1.03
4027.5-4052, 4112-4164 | 1.03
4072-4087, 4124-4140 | 1.03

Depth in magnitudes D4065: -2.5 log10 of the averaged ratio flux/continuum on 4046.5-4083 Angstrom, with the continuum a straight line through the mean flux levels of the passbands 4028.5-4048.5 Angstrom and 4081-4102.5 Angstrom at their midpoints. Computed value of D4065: -0.048 mag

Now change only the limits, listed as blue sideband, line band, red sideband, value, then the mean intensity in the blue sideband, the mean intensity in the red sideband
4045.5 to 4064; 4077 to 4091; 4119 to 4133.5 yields -0.02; 8.35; 8.02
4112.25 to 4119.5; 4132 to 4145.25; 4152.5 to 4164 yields 0.00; 8.2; 7.94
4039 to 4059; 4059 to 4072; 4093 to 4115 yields -0.07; 8.13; 8.59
